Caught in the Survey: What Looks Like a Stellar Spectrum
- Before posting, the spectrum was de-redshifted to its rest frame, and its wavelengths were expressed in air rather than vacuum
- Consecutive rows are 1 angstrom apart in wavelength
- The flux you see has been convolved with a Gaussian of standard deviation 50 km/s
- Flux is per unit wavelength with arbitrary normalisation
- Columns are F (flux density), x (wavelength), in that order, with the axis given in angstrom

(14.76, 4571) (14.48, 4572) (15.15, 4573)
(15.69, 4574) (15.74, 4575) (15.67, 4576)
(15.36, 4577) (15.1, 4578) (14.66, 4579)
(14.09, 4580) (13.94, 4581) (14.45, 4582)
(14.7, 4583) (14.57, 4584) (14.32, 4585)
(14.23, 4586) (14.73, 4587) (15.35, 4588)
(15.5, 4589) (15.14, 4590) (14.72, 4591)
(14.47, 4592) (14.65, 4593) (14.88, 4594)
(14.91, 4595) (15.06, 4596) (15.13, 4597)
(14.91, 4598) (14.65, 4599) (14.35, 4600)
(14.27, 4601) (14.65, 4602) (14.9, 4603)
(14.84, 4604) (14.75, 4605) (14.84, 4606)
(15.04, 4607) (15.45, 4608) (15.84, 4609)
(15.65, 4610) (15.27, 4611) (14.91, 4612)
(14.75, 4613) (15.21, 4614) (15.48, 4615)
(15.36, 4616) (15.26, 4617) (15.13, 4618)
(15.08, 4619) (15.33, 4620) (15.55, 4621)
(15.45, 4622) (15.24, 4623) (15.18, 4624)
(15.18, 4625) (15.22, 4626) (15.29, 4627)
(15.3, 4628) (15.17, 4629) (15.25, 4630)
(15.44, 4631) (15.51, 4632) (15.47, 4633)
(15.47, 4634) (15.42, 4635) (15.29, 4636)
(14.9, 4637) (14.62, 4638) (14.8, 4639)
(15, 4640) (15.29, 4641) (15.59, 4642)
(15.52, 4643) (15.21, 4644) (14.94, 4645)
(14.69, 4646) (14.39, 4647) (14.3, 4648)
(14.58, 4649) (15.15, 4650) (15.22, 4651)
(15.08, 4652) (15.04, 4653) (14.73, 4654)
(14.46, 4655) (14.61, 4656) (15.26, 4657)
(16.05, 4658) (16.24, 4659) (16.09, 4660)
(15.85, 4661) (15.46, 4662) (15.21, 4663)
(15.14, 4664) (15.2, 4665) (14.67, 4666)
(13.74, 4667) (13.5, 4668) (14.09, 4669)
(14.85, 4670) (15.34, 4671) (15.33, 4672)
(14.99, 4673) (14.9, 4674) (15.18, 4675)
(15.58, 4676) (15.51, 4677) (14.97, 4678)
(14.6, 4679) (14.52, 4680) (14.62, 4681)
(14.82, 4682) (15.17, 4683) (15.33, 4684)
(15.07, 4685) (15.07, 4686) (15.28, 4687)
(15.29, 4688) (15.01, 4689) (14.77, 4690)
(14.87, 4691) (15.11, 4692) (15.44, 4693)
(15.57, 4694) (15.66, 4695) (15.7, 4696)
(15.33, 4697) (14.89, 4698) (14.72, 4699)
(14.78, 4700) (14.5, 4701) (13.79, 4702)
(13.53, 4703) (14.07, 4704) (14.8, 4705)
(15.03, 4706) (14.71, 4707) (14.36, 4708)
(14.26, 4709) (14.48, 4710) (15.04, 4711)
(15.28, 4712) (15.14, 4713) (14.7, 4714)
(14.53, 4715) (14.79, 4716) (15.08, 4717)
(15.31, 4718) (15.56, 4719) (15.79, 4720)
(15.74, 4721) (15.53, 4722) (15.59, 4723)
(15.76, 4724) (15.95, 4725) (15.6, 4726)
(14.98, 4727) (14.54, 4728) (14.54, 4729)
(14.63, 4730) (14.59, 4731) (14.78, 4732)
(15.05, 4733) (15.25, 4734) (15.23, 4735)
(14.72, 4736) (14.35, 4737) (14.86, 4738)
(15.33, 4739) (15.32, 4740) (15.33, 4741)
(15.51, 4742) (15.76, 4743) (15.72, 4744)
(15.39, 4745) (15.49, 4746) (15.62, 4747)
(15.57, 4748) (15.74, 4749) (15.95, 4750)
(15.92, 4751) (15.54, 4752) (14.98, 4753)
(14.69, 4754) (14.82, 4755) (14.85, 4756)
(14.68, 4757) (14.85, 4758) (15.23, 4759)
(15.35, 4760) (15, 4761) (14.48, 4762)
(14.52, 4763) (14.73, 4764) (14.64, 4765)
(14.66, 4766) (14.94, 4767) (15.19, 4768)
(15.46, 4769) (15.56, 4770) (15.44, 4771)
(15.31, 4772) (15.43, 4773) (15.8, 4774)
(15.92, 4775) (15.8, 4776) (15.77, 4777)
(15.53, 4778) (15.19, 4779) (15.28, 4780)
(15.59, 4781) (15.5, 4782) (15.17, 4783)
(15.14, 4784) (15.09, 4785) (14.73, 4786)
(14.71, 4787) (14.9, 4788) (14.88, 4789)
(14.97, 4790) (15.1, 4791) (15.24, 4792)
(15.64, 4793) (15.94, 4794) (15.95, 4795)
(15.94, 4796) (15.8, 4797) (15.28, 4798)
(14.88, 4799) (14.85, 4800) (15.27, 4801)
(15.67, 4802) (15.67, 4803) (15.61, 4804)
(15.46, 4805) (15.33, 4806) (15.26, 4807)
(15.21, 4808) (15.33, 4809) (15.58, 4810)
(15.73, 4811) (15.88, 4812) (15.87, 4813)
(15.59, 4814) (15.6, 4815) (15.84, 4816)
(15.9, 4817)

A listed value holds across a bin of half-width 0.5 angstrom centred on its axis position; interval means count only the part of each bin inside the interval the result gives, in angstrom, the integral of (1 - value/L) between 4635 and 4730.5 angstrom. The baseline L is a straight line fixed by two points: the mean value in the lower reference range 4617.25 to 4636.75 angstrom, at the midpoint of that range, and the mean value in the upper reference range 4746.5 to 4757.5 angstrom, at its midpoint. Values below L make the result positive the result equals 1.85 angstrom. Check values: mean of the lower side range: 15.3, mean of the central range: 15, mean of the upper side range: 15.3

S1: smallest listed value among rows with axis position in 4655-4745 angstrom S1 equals 13.5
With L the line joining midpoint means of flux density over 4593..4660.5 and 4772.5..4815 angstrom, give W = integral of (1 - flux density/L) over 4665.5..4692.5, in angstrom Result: 0.6 angstrom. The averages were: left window 15.1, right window 15.4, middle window 14.9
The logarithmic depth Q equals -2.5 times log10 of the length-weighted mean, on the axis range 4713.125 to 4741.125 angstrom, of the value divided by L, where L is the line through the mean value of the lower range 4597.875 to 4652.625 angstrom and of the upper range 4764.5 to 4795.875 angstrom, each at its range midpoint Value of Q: 0.009 mag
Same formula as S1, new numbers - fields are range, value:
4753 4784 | 14.48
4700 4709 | 13.53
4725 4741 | 14.35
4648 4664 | 14.3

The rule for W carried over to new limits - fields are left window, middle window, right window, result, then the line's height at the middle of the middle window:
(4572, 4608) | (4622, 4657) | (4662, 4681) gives -0.5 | 14.9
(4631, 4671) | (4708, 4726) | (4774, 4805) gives 0.0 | 15.2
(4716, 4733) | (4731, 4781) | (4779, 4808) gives 0.1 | 15.3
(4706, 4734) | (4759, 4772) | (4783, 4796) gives 0.1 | 15.2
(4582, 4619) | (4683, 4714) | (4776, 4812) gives 0.5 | 15.2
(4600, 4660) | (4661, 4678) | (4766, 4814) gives 0.3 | 15.2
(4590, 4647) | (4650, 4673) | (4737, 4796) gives 0.1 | 15.1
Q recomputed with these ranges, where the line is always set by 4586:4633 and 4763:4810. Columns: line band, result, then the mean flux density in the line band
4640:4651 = 0.01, 15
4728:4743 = 0.02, 15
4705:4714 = 0.03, 14.8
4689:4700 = 0.00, 15.2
